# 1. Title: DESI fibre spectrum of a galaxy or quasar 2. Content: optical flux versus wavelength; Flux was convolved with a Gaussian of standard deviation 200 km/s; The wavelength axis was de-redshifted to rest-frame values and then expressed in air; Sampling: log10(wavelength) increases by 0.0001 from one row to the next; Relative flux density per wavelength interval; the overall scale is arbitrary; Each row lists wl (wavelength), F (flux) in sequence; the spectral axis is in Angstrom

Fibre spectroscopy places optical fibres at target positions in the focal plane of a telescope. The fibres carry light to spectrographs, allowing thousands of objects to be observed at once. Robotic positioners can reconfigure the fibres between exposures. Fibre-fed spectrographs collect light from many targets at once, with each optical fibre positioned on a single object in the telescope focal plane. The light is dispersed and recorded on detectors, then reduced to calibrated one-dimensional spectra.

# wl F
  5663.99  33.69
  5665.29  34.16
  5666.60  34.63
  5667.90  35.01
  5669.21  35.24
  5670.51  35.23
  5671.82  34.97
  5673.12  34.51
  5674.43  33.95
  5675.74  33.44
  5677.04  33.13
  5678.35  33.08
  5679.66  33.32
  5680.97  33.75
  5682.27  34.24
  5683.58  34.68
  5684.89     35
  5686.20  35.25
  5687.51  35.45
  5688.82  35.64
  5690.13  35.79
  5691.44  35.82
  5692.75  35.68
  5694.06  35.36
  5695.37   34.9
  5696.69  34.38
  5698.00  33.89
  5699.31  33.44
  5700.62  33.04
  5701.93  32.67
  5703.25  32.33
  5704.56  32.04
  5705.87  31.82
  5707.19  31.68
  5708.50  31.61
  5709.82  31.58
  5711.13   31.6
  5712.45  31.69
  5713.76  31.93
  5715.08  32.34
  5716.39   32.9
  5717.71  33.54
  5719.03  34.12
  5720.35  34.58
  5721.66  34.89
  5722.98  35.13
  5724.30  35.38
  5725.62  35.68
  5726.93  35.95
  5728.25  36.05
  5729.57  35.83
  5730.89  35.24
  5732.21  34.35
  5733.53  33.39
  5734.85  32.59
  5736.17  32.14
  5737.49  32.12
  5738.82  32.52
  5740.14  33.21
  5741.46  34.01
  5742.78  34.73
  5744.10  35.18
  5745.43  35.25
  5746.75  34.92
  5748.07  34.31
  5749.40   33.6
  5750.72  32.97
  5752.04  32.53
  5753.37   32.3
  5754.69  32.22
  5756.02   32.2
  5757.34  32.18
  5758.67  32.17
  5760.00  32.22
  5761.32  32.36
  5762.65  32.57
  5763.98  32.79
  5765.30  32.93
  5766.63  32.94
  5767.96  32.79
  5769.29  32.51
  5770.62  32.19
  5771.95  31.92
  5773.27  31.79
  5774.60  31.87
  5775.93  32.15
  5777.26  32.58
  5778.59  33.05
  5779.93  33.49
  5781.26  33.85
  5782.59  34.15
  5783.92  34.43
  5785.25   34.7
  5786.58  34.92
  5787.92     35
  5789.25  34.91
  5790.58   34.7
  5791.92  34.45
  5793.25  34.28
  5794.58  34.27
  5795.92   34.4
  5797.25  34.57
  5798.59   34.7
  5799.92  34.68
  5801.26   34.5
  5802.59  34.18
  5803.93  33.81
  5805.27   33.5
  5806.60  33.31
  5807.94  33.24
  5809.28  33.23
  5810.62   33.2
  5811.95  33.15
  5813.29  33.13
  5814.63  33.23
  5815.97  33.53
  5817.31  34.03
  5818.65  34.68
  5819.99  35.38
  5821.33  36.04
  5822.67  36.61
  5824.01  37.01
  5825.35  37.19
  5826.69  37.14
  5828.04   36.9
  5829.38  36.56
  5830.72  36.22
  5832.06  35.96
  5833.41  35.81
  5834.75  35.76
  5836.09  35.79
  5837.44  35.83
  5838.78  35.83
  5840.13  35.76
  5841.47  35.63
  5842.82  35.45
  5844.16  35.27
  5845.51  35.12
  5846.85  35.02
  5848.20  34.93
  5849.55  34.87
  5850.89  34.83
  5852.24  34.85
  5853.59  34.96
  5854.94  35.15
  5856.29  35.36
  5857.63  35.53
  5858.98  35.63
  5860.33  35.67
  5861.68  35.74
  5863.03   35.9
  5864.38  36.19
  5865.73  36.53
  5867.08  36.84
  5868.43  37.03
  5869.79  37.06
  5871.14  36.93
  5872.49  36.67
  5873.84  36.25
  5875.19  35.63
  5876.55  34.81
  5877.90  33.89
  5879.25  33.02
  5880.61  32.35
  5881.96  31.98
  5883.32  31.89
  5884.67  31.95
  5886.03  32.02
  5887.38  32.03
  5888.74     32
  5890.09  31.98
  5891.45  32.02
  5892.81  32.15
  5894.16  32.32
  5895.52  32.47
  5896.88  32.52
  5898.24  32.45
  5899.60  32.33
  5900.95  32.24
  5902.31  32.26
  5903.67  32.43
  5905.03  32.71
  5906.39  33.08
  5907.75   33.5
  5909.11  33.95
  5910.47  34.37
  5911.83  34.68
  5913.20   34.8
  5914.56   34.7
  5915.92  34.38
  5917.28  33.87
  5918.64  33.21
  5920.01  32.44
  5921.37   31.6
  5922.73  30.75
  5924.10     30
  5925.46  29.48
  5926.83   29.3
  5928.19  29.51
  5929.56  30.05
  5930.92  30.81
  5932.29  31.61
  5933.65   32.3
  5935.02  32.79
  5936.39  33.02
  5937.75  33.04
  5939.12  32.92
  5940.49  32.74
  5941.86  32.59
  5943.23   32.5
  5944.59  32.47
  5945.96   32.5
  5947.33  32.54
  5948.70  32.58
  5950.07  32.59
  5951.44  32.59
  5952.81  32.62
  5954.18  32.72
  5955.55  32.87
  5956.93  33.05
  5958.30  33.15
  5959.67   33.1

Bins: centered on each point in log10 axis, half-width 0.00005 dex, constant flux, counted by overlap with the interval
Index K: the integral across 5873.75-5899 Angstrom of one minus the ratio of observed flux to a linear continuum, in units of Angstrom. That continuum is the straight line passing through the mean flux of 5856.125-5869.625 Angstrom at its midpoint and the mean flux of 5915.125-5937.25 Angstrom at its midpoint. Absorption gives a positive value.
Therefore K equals 1.24 Angstrom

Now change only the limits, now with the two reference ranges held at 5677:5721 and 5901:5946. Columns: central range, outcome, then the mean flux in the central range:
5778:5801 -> -0.9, 34.4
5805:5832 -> -1.6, 34.9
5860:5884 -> -1.9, 35.2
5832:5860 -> -2.2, 35.4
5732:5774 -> 0.4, 33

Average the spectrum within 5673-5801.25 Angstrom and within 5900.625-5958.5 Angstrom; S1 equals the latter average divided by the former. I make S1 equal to 0.97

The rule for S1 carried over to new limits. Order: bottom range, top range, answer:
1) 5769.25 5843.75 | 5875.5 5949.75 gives 0.94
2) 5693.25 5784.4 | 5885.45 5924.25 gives 0.98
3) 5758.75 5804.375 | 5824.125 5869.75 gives 1.07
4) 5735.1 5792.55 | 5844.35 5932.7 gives 1.01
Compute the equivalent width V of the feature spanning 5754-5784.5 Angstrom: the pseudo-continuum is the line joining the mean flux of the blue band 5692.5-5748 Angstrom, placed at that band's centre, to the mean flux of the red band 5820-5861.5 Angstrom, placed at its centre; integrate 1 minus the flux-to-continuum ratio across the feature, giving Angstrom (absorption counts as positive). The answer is 1.7 Angstrom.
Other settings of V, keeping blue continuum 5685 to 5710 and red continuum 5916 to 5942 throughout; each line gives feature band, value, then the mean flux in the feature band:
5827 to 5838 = -1.19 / 36.1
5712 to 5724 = 0.05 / 33.5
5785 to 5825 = -1.85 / 34.4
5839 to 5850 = -0.94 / 35.3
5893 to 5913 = -0.63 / 33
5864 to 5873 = -1.25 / 36.8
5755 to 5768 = 0.31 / 32.5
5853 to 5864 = -1.07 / 35.5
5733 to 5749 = -0.11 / 33.7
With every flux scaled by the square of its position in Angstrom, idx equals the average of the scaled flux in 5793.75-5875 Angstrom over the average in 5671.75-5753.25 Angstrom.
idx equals 1.09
